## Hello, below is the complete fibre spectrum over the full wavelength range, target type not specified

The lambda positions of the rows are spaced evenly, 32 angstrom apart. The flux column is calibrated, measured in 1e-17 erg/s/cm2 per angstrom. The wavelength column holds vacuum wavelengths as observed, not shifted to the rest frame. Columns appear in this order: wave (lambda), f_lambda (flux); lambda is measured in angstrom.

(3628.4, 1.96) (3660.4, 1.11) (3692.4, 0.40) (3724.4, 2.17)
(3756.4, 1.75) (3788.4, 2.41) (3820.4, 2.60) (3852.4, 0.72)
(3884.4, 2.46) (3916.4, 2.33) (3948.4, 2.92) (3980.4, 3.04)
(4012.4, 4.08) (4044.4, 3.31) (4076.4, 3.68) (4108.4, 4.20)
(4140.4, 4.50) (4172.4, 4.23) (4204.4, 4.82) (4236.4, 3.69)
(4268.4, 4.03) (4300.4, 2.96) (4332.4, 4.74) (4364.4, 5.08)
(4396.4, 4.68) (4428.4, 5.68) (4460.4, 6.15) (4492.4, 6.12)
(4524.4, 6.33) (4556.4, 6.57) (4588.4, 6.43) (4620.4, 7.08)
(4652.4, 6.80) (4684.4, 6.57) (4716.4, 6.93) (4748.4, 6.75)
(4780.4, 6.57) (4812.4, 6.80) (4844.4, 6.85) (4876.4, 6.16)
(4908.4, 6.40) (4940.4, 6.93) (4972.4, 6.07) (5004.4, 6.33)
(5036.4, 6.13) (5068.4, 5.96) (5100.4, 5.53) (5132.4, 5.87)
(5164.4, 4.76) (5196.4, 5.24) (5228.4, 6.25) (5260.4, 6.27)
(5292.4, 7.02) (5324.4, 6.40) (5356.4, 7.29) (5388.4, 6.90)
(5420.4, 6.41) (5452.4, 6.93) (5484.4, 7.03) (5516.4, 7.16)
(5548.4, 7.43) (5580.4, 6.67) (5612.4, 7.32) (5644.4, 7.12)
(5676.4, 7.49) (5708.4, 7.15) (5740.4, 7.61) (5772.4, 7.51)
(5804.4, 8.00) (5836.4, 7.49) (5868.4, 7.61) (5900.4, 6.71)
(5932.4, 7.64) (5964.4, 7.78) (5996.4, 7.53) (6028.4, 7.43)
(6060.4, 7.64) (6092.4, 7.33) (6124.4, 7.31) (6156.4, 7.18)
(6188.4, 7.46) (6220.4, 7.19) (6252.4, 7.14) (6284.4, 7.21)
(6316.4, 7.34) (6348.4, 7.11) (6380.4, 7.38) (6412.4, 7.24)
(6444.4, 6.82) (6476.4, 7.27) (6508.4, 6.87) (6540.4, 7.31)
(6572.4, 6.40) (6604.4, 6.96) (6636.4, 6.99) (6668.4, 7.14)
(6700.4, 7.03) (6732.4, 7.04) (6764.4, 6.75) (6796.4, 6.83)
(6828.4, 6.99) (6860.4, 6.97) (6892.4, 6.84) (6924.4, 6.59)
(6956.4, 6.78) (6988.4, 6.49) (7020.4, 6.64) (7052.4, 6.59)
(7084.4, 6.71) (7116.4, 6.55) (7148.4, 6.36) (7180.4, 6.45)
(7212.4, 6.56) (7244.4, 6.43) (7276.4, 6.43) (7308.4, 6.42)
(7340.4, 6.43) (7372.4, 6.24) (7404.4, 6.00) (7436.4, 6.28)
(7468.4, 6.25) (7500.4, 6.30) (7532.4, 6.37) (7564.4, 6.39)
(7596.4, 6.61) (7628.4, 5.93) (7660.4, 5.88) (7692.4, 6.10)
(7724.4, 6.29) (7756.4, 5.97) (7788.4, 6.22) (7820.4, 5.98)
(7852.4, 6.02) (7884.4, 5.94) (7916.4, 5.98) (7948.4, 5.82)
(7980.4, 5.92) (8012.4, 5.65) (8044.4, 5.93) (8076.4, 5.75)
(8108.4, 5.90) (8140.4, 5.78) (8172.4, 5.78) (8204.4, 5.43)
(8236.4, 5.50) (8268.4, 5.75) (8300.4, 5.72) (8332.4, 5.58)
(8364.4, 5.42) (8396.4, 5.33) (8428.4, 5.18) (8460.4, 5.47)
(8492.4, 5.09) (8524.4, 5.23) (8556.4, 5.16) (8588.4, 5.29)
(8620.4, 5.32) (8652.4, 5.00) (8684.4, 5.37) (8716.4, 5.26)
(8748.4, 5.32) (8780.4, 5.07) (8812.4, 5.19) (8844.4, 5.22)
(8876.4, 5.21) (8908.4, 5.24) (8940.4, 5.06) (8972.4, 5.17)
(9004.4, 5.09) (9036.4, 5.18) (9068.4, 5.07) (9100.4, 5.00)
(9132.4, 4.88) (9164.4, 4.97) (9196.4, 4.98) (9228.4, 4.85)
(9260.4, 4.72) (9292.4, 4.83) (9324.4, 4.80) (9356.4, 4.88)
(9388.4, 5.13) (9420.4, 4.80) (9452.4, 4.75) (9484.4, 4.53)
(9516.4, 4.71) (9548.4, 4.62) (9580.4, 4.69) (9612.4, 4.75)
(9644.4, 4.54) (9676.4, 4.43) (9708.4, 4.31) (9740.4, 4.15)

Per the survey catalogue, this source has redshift 0.000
